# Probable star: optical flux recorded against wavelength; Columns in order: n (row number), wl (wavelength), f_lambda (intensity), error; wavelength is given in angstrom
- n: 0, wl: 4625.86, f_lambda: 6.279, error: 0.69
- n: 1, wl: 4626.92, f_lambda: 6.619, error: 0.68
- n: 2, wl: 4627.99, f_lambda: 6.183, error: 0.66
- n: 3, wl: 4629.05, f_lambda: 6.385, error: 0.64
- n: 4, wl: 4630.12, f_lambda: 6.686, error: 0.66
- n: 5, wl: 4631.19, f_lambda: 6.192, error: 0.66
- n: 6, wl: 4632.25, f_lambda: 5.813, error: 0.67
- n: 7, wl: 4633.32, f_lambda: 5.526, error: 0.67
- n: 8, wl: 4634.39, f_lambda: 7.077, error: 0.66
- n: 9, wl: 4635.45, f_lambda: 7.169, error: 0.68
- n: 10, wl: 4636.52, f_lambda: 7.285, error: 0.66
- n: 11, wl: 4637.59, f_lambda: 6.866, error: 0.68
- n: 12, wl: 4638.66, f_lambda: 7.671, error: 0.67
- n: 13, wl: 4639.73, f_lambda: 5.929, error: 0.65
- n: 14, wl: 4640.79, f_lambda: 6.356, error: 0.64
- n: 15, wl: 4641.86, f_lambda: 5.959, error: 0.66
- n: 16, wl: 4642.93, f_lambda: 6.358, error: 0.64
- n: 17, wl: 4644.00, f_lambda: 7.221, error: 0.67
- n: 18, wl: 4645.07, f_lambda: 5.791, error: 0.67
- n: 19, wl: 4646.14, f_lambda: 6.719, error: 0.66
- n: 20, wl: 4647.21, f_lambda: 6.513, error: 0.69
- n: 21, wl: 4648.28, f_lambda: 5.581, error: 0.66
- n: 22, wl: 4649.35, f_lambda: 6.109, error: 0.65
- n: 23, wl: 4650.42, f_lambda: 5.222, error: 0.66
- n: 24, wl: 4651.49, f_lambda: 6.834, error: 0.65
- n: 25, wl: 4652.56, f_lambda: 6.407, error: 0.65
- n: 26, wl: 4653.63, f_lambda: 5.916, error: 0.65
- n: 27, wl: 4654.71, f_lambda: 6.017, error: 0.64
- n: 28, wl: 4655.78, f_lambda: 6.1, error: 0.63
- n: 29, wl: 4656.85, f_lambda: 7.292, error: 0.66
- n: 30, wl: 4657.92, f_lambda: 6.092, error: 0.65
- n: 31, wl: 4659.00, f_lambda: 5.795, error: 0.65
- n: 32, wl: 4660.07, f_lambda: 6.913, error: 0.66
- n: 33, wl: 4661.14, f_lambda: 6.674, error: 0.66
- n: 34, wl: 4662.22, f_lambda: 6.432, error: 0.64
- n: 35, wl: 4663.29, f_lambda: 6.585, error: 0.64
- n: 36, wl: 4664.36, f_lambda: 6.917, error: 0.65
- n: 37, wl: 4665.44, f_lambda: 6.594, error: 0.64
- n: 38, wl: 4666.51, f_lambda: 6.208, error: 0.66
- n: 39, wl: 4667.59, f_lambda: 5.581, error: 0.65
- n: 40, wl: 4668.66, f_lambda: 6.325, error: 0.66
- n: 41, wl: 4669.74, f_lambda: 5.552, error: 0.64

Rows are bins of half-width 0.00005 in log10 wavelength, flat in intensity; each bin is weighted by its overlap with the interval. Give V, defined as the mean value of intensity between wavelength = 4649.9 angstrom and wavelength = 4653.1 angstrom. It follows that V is 6.17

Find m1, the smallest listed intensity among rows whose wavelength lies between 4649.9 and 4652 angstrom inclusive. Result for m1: 5.222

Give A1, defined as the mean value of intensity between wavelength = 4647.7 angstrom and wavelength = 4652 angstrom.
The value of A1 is 5.94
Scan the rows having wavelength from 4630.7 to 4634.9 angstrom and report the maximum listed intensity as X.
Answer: 7.077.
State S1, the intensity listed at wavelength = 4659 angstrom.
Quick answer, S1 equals 5.795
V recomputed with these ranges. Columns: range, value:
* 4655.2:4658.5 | 6.48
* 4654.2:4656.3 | 6.06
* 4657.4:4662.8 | 6.38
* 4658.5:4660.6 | 6.37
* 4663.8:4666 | 6.75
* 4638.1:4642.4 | 6.48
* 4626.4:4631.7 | 6.41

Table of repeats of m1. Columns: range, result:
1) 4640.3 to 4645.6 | 5.791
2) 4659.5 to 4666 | 6.432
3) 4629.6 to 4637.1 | 5.526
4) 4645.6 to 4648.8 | 5.581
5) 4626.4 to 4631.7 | 6.183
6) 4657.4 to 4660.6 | 5.795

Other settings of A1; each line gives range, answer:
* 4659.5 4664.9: 6.7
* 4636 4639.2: 7.26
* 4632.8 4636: 6.6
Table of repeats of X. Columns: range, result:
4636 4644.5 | 7.671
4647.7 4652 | 6.834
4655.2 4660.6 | 7.292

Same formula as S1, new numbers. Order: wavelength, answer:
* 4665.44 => 6.594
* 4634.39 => 7.077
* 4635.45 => 7.169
